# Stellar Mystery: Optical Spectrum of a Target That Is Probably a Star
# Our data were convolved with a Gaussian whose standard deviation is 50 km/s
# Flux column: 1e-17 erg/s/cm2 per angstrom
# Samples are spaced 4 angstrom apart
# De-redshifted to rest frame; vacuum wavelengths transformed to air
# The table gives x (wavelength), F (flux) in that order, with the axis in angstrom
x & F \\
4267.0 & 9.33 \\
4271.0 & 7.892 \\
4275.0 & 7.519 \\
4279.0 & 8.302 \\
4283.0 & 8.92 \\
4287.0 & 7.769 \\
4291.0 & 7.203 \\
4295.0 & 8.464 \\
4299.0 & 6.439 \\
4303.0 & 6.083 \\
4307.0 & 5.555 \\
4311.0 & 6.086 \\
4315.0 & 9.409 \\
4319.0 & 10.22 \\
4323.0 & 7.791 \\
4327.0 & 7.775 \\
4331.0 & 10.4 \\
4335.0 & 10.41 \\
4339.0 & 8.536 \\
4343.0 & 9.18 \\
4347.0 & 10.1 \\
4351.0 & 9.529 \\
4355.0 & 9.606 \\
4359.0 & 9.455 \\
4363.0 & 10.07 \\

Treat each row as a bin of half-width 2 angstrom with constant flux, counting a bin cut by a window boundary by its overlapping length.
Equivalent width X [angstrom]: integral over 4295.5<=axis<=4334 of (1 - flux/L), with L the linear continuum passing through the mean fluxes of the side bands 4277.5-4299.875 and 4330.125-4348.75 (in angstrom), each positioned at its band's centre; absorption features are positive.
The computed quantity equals 4.4 angstrom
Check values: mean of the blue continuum 7.91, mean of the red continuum 9.68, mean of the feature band 7.85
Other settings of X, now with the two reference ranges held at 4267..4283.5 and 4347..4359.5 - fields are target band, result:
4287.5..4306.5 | 3.58 angstrom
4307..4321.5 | 1.32 angstrom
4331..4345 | -0.26 angstrom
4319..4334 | 0.28 angstrom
